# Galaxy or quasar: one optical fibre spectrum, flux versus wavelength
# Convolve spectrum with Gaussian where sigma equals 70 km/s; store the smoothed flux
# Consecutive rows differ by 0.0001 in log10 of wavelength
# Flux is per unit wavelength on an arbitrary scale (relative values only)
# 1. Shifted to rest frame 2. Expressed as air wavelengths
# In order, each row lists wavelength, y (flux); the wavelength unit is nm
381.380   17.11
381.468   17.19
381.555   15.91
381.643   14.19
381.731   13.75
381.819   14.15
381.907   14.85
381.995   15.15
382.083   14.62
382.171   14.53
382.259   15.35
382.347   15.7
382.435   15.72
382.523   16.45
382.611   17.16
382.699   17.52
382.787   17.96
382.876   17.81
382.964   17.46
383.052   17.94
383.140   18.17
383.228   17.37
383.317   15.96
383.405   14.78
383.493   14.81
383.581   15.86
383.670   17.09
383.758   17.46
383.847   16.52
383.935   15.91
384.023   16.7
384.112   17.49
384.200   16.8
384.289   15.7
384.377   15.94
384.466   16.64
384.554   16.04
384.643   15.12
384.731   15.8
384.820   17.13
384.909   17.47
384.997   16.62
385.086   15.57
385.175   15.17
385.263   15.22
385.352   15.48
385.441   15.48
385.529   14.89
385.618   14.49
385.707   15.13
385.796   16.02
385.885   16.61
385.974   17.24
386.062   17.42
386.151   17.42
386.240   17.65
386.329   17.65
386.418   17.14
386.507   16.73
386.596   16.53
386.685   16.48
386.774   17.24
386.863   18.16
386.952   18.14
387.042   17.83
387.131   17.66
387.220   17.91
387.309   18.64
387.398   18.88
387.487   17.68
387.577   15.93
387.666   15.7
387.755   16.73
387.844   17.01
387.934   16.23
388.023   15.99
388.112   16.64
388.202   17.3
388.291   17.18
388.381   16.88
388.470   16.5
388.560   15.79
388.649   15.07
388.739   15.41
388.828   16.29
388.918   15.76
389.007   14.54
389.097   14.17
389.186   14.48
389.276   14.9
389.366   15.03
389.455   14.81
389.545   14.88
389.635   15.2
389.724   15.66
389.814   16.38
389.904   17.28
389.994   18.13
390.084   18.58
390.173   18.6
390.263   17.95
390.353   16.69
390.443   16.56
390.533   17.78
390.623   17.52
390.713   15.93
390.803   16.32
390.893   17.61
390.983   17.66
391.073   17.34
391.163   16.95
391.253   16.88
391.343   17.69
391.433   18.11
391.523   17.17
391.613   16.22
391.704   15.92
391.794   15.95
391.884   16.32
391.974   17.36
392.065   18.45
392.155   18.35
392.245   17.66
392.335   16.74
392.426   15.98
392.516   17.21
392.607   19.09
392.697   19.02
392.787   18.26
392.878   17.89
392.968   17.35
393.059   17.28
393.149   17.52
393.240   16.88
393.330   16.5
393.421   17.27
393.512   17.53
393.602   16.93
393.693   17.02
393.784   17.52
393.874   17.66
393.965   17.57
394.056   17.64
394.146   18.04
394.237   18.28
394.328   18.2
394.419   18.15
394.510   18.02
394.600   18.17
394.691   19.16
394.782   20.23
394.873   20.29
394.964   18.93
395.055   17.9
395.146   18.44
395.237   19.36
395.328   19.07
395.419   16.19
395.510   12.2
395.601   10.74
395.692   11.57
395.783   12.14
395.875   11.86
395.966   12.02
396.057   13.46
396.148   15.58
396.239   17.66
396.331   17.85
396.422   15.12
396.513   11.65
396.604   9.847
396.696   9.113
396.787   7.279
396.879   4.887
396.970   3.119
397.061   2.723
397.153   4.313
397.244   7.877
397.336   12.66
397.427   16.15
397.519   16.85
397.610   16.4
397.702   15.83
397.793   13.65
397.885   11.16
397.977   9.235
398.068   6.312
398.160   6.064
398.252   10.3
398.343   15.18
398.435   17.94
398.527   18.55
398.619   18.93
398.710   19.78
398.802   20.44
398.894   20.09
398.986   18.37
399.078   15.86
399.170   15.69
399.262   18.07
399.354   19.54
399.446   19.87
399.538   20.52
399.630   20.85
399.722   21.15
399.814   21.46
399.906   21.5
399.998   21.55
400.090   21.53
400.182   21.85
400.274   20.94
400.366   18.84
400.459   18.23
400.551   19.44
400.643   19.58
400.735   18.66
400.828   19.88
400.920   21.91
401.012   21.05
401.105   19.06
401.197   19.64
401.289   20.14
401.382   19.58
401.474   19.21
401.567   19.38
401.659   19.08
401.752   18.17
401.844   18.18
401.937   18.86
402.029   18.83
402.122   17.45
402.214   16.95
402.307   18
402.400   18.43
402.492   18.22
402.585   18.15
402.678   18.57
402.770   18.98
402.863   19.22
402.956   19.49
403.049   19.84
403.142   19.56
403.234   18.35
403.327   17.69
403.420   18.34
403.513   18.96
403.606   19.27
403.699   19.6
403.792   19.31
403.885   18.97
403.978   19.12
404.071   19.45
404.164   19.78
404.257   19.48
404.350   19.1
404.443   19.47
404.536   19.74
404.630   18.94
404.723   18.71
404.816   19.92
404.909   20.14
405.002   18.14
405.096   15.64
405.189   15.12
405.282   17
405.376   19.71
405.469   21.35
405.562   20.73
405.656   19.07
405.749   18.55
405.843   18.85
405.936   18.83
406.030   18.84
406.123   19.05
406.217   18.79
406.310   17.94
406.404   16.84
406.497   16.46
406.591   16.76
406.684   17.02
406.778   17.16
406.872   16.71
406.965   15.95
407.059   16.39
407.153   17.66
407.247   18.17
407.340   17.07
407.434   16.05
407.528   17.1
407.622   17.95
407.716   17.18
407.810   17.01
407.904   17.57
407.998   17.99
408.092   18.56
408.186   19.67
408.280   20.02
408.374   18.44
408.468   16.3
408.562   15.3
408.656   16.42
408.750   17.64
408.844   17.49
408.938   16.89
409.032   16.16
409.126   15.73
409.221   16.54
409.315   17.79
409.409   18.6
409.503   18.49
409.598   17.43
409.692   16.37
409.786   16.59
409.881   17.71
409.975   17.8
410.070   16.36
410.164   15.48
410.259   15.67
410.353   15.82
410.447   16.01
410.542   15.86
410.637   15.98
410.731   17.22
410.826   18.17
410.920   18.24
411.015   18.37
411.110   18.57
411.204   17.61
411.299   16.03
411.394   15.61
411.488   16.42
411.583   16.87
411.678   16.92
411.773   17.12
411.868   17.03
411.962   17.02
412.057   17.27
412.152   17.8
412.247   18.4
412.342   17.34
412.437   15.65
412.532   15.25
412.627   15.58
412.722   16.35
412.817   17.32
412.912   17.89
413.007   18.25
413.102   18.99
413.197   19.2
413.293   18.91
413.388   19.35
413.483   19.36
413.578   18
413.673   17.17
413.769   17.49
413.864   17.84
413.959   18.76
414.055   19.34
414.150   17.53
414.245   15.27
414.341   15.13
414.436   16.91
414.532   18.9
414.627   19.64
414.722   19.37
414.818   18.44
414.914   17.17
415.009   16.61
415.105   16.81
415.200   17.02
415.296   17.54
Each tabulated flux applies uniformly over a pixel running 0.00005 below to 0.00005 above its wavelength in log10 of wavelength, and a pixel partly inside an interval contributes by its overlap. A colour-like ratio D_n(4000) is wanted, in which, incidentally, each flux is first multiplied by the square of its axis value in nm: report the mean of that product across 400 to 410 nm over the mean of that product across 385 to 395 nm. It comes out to 1.2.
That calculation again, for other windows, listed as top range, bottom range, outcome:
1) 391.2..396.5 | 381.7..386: 1.11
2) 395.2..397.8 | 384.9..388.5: 0.77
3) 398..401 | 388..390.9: 1.19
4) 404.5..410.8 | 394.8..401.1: 1.17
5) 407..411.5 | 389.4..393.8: 1.09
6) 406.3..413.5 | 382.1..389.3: 1.18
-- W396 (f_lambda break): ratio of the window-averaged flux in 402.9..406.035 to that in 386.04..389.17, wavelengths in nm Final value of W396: 1.1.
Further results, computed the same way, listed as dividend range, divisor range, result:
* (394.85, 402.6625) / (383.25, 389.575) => 0.99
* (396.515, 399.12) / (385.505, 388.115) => 0.73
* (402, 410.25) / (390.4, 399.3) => 1.15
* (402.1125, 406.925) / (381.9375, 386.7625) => 1.14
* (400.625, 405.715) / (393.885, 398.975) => 1.32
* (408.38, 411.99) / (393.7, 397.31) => 1.18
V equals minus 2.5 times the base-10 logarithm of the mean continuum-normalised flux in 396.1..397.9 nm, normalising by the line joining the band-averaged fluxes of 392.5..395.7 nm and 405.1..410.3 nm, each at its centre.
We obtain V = 0.46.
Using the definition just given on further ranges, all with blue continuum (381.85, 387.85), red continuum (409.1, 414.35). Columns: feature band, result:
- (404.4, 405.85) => -0.10 mag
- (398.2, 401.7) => -0.14 mag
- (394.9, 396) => 0.11 mag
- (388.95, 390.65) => 0.03 mag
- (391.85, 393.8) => -0.04 mag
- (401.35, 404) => -0.11 mag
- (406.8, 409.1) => -0.01 mag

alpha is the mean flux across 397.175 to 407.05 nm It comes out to 18.1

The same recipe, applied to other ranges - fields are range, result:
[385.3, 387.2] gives 16.7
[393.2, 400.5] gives 15.8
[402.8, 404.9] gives 19.2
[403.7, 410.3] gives 17.9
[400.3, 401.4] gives 19.7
